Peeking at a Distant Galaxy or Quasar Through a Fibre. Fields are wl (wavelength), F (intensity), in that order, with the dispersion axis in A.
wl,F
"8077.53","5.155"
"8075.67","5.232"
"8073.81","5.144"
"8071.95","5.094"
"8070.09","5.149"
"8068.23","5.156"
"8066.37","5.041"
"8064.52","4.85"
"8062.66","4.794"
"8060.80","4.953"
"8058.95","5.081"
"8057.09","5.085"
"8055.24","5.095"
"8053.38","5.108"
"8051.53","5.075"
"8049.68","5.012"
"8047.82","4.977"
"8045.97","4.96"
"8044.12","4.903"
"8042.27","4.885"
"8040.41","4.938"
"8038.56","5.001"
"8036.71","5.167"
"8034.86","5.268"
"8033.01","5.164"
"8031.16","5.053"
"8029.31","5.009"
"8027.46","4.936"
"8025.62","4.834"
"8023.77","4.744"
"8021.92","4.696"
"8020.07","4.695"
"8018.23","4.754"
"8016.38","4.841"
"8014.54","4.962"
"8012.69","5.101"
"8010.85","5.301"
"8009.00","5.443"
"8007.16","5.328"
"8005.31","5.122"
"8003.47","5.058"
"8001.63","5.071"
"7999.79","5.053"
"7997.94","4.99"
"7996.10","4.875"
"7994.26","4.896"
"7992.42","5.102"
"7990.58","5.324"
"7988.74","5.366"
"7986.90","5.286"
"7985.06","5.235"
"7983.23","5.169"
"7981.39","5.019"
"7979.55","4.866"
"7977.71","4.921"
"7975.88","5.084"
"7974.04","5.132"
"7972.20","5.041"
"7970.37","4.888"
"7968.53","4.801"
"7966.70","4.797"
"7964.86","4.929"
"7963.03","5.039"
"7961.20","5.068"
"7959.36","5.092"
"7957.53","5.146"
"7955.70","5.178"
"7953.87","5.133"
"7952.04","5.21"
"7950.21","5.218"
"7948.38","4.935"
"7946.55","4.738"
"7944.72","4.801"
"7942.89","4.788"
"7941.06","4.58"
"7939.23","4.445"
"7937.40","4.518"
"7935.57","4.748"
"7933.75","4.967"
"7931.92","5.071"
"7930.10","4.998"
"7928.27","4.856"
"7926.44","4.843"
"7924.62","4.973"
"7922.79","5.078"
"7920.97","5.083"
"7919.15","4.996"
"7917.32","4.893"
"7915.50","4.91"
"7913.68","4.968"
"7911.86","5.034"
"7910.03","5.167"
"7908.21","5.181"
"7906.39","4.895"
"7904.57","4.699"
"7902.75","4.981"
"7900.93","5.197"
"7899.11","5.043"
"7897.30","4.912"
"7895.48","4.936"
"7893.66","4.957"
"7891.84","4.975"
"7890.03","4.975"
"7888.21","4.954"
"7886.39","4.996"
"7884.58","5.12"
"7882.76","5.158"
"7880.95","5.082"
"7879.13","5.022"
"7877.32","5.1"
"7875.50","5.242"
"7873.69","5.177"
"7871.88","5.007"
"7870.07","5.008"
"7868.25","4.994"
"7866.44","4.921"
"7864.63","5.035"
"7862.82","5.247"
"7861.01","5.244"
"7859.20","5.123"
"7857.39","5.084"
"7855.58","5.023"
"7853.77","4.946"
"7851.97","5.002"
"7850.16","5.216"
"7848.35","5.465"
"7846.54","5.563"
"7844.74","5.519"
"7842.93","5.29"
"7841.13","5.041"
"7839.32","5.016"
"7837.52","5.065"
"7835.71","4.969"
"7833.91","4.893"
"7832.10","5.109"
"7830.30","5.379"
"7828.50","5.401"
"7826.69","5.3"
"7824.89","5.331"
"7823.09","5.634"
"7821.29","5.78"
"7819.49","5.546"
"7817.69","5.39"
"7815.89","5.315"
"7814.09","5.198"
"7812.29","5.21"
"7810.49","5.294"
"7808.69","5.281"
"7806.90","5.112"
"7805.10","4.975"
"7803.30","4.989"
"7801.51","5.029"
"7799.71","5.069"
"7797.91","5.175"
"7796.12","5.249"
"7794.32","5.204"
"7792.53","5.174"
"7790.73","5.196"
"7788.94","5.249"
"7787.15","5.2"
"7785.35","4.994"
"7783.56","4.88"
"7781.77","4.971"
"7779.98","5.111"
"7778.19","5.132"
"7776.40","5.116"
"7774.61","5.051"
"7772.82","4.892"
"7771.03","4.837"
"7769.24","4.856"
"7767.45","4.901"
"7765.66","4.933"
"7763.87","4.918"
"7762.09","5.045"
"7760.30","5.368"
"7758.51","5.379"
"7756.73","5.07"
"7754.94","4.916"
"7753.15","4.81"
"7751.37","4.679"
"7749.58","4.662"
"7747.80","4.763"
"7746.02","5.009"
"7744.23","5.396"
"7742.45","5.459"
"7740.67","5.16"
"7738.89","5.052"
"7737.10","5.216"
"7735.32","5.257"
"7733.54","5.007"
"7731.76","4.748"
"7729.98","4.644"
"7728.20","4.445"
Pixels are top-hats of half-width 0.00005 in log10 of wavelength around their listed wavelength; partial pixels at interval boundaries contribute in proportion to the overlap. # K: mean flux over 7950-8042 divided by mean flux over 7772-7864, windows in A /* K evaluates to 1.0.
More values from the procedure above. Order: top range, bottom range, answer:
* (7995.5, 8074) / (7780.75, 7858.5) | 0.96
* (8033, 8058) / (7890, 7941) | 1.02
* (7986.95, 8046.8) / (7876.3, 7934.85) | 1.01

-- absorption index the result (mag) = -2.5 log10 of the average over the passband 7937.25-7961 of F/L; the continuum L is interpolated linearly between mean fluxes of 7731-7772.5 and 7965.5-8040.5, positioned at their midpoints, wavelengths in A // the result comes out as 0.02 mag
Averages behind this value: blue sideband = 5.02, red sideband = 5.03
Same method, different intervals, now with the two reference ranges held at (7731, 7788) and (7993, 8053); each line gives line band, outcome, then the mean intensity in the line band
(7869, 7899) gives 0.00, 5.04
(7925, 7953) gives 0.04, 4.85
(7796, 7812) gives -0.02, 5.13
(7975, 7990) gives -0.03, 5.12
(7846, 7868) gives -0.03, 5.14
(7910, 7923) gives 0.00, 5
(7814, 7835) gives -0.07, 5.36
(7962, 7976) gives 0.01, 4.96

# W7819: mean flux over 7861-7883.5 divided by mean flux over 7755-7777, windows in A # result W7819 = 1.0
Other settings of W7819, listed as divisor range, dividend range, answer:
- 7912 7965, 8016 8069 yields 1.01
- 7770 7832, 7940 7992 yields 0.97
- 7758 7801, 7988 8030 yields 0.99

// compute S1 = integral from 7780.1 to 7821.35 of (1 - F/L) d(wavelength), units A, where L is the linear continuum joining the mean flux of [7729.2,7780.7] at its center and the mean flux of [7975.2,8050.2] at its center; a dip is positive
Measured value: -1.3 A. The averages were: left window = 5.01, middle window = 5.18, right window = 5.03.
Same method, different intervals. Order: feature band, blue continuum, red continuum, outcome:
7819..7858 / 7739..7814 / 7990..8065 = -1.52 A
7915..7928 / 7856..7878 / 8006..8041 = 0.26 A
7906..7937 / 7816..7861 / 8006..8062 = 1.07 A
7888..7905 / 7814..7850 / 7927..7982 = 0.47 A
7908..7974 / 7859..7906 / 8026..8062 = 1.17 A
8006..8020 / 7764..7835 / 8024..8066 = -0.15 A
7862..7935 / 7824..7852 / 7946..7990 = 1.91 A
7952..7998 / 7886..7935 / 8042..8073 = -0.58 A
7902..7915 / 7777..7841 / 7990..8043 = 0.31 A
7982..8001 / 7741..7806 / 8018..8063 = -0.53 A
